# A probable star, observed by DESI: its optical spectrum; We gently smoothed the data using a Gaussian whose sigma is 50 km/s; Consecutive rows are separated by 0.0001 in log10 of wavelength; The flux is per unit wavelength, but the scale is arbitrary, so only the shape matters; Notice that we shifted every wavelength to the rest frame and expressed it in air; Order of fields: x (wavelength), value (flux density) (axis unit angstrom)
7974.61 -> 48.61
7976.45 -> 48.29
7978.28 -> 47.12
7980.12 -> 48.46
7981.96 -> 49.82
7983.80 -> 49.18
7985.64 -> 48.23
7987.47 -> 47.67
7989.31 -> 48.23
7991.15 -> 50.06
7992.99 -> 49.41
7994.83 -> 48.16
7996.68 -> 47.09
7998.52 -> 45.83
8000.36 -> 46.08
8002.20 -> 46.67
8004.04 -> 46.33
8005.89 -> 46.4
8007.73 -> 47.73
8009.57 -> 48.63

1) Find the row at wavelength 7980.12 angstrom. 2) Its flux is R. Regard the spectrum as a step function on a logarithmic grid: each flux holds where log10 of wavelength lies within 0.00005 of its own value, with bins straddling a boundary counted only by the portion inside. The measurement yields 48.46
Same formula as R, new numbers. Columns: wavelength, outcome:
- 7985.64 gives 48.23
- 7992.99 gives 49.41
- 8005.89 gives 46.4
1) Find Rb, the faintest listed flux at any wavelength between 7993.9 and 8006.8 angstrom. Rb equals 45.83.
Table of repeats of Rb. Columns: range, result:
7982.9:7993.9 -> 47.67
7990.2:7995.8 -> 48.16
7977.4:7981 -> 47.12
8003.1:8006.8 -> 46.33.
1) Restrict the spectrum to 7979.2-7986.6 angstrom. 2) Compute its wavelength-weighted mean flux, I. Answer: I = 48.9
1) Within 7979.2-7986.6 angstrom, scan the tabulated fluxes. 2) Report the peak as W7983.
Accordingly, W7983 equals 49.82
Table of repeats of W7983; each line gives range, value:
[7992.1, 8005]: 49.41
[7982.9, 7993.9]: 50.06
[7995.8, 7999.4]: 47.09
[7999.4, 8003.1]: 46.67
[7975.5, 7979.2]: 48.29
